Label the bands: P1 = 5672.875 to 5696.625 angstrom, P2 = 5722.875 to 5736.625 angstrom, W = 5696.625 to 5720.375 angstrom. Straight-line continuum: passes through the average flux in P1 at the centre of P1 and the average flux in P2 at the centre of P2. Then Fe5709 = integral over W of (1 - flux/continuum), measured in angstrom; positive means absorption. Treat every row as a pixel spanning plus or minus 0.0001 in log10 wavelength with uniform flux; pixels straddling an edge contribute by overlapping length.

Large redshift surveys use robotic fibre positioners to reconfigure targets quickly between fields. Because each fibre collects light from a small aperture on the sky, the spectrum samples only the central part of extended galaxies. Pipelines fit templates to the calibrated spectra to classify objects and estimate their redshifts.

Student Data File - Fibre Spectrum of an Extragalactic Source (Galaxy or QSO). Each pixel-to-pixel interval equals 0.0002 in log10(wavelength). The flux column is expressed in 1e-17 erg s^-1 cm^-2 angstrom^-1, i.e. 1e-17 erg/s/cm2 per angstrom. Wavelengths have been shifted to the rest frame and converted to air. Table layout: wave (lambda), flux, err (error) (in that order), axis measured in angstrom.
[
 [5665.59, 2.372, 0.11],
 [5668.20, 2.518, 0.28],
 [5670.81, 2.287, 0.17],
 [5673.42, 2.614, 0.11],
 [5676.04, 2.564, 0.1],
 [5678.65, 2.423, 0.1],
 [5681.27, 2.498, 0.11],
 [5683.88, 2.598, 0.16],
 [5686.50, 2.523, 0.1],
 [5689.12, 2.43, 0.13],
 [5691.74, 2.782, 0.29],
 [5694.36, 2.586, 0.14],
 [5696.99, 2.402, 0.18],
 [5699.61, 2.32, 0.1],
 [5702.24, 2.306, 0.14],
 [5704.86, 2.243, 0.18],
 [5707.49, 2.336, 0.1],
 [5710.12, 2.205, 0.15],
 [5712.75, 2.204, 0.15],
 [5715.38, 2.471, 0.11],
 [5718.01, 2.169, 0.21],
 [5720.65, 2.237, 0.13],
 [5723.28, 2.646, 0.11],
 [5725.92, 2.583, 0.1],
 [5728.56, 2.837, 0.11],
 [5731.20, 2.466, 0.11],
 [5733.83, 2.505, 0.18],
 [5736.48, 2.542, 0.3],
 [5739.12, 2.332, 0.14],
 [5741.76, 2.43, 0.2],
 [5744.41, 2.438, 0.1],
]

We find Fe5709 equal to 2.64 angstrom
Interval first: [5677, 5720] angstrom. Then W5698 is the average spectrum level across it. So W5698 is 2.4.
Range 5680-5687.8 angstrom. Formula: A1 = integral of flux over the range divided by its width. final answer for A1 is 2.54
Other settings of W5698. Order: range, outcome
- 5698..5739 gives 2.4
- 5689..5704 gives 2.47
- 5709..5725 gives 2.33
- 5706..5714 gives 2.25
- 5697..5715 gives 2.29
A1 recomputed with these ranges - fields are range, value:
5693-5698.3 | 2.5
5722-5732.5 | 2.63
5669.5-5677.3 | 2.49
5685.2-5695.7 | 2.58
